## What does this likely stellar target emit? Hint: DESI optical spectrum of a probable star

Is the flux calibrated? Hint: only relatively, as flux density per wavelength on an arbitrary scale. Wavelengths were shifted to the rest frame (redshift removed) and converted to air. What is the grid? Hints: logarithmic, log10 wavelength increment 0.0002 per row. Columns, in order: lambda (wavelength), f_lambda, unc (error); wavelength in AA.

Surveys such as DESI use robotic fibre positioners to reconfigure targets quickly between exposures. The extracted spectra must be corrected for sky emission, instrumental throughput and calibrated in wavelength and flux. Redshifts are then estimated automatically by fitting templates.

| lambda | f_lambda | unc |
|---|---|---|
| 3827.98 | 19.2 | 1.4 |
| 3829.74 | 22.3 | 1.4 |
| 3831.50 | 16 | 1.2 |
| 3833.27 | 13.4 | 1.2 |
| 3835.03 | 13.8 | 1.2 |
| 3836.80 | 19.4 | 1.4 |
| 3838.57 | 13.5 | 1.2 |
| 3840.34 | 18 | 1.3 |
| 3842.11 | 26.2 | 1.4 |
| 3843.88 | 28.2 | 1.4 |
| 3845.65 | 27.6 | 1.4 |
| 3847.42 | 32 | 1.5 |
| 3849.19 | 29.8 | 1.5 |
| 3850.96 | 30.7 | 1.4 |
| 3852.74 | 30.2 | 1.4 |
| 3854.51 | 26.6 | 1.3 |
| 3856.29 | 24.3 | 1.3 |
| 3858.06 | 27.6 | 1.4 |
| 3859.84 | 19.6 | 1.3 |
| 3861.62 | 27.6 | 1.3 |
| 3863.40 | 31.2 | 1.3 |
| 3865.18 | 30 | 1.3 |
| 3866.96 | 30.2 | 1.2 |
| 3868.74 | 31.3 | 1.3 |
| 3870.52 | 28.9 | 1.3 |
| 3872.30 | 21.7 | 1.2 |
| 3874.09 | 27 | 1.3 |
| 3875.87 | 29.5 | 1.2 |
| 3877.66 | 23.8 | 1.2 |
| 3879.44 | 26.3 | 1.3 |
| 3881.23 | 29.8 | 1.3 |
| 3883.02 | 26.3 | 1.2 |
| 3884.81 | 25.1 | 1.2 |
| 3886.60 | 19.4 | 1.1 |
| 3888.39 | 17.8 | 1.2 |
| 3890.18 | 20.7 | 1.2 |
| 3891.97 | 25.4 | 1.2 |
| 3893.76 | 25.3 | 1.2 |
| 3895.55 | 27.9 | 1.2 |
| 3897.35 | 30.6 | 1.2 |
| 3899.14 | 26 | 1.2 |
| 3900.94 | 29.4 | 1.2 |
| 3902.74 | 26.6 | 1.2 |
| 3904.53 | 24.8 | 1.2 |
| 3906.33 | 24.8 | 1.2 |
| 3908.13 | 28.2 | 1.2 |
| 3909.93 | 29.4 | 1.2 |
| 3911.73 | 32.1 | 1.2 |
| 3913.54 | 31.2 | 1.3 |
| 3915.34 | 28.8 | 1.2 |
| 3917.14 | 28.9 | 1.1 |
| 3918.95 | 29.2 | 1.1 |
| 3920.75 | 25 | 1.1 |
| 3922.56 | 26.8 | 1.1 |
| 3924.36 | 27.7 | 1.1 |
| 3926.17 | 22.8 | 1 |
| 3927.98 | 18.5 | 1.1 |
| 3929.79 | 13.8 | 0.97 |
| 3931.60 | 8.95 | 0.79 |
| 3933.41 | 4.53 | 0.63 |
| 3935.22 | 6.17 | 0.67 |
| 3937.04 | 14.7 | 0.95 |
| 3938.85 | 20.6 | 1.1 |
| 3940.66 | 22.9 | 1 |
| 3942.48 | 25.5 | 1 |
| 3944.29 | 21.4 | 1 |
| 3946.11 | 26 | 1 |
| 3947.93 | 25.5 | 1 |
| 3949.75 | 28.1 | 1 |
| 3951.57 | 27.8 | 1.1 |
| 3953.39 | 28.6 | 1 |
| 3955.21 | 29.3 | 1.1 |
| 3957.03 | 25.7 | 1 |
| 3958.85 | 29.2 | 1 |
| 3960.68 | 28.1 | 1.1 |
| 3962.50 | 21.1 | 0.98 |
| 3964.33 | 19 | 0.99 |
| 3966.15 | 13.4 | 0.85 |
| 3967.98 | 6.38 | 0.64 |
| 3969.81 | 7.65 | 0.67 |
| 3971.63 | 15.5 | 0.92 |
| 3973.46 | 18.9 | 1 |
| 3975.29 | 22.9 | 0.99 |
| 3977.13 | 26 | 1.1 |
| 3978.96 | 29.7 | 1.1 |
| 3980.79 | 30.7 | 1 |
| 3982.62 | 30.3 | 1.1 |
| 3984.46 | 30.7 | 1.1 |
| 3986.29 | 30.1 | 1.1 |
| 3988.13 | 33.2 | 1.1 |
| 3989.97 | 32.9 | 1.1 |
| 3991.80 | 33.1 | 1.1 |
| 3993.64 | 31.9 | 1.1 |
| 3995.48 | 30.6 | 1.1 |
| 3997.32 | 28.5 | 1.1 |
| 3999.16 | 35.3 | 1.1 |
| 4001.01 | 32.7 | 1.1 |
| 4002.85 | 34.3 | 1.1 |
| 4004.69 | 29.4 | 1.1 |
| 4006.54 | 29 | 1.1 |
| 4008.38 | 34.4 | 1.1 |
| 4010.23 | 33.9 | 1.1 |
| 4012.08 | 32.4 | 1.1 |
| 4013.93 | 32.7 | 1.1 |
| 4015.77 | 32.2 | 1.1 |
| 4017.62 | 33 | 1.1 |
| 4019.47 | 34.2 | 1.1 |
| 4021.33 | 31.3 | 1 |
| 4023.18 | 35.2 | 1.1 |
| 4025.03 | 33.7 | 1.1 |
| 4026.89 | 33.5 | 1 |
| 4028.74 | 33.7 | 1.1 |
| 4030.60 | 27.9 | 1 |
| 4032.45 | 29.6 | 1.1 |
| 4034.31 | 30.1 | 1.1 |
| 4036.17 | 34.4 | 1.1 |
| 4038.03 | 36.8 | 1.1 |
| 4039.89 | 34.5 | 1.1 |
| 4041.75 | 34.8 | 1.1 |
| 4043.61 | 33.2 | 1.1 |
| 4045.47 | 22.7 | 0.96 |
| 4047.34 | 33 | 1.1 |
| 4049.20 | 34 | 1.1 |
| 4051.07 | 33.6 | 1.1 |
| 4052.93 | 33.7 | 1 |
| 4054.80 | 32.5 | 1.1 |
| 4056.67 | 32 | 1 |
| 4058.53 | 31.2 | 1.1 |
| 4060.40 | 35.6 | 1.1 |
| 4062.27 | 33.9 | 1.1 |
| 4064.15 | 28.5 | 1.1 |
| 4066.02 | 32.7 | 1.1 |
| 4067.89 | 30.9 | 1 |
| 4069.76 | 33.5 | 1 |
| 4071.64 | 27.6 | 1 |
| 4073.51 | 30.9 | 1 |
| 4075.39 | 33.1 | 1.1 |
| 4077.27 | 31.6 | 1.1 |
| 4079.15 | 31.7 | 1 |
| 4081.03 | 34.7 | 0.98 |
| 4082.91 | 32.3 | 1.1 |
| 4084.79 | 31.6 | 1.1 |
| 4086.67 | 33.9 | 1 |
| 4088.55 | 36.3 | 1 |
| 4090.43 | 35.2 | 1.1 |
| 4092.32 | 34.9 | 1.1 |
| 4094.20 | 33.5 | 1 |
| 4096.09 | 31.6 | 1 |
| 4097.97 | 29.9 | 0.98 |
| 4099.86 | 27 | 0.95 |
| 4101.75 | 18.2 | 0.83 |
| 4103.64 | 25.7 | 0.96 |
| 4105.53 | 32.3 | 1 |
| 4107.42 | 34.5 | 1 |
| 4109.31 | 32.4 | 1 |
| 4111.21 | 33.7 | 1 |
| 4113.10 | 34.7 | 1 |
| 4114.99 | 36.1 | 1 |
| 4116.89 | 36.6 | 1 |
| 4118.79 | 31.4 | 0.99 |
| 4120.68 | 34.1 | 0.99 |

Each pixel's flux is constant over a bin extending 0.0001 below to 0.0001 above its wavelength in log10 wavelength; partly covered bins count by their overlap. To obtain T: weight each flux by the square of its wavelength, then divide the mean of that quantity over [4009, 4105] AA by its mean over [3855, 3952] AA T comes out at 1.40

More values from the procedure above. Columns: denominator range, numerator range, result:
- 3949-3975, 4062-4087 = 1.58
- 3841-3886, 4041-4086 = 1.29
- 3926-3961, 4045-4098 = 1.62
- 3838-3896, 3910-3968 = 0.90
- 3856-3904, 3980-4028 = 1.31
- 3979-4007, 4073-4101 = 1.08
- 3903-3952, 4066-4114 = 1.49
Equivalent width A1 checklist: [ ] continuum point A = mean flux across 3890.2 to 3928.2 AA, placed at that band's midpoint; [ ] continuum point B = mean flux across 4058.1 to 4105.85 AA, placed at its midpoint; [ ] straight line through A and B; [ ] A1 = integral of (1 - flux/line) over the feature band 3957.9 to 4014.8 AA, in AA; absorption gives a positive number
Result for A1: 3.70 AA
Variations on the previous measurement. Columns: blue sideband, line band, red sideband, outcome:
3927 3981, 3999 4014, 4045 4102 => -4.17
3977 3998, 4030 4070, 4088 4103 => -2.03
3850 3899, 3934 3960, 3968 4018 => 4.18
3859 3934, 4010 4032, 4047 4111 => -2.13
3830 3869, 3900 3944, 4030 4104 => 6.62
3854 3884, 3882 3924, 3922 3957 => -4.22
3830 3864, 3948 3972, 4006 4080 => 5.76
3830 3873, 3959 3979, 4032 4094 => 7.05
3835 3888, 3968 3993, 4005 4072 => 3.89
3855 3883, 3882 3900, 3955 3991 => 1.38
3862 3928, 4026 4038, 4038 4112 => -0.47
